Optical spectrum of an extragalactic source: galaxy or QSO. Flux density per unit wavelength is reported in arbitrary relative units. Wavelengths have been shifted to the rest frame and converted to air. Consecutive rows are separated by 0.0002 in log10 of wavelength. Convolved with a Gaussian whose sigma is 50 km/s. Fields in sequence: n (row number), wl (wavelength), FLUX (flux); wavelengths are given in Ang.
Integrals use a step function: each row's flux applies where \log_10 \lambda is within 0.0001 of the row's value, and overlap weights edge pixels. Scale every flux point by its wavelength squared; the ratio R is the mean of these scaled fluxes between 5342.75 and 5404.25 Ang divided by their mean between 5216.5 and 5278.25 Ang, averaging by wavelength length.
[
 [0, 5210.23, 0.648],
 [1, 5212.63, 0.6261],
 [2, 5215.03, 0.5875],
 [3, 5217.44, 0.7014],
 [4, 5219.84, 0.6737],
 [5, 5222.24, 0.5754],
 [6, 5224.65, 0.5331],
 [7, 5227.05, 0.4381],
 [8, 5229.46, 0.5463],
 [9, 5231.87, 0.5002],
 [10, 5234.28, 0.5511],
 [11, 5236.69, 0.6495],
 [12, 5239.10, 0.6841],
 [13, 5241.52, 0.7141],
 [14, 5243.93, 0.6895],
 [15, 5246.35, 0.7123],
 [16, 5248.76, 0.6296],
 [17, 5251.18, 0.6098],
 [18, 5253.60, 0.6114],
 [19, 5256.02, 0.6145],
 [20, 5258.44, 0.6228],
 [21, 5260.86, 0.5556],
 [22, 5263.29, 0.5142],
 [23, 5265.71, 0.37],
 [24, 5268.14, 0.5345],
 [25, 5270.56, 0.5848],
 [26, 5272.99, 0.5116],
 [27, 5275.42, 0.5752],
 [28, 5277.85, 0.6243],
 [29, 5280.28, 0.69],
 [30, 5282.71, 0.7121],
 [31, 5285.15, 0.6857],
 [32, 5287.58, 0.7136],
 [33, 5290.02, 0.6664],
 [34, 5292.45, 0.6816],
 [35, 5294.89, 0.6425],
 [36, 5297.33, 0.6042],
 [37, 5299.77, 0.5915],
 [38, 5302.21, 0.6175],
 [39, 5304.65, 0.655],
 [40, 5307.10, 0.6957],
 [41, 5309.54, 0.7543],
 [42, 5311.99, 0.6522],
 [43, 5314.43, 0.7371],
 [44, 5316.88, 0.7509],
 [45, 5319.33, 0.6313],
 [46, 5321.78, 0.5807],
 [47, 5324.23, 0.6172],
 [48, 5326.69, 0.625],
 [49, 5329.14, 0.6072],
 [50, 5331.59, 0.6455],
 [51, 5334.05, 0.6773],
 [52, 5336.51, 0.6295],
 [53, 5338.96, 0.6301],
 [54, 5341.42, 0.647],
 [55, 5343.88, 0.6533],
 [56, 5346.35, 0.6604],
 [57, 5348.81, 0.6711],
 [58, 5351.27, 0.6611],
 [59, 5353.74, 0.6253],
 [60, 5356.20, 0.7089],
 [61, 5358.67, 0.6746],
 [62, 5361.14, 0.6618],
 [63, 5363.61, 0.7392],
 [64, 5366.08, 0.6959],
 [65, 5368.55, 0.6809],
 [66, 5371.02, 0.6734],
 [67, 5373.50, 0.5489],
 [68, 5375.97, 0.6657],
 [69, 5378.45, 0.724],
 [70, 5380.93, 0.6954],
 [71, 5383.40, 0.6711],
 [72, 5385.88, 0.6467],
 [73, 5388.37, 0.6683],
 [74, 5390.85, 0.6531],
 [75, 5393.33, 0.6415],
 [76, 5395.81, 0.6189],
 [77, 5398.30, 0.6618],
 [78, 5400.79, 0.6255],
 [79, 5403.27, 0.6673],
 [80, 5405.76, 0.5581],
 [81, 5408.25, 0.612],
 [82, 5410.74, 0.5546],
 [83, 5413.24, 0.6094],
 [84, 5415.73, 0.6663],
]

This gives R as 1.18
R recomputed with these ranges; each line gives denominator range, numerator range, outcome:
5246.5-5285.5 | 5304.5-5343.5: 1.14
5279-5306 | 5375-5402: 1.04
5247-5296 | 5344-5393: 1.14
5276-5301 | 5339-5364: 1.03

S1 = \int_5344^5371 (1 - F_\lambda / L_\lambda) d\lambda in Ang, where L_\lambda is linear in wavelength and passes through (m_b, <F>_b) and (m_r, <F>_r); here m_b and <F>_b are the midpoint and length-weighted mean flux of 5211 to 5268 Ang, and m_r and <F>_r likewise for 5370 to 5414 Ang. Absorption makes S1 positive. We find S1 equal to -2.05 Ang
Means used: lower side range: 0.595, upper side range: 0.639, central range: 0.677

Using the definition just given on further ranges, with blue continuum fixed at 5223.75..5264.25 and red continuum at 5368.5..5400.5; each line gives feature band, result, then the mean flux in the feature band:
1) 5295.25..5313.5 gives -0.9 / 0.654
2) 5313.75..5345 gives -0.7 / 0.647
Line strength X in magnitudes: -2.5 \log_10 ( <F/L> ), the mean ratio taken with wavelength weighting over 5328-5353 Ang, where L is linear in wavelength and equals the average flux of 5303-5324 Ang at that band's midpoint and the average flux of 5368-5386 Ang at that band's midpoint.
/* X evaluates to 0.04 mag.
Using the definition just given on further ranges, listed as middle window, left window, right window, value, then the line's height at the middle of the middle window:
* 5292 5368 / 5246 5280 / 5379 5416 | -0.09 mag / 0.607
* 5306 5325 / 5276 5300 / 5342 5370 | -0.02 mag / 0.667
